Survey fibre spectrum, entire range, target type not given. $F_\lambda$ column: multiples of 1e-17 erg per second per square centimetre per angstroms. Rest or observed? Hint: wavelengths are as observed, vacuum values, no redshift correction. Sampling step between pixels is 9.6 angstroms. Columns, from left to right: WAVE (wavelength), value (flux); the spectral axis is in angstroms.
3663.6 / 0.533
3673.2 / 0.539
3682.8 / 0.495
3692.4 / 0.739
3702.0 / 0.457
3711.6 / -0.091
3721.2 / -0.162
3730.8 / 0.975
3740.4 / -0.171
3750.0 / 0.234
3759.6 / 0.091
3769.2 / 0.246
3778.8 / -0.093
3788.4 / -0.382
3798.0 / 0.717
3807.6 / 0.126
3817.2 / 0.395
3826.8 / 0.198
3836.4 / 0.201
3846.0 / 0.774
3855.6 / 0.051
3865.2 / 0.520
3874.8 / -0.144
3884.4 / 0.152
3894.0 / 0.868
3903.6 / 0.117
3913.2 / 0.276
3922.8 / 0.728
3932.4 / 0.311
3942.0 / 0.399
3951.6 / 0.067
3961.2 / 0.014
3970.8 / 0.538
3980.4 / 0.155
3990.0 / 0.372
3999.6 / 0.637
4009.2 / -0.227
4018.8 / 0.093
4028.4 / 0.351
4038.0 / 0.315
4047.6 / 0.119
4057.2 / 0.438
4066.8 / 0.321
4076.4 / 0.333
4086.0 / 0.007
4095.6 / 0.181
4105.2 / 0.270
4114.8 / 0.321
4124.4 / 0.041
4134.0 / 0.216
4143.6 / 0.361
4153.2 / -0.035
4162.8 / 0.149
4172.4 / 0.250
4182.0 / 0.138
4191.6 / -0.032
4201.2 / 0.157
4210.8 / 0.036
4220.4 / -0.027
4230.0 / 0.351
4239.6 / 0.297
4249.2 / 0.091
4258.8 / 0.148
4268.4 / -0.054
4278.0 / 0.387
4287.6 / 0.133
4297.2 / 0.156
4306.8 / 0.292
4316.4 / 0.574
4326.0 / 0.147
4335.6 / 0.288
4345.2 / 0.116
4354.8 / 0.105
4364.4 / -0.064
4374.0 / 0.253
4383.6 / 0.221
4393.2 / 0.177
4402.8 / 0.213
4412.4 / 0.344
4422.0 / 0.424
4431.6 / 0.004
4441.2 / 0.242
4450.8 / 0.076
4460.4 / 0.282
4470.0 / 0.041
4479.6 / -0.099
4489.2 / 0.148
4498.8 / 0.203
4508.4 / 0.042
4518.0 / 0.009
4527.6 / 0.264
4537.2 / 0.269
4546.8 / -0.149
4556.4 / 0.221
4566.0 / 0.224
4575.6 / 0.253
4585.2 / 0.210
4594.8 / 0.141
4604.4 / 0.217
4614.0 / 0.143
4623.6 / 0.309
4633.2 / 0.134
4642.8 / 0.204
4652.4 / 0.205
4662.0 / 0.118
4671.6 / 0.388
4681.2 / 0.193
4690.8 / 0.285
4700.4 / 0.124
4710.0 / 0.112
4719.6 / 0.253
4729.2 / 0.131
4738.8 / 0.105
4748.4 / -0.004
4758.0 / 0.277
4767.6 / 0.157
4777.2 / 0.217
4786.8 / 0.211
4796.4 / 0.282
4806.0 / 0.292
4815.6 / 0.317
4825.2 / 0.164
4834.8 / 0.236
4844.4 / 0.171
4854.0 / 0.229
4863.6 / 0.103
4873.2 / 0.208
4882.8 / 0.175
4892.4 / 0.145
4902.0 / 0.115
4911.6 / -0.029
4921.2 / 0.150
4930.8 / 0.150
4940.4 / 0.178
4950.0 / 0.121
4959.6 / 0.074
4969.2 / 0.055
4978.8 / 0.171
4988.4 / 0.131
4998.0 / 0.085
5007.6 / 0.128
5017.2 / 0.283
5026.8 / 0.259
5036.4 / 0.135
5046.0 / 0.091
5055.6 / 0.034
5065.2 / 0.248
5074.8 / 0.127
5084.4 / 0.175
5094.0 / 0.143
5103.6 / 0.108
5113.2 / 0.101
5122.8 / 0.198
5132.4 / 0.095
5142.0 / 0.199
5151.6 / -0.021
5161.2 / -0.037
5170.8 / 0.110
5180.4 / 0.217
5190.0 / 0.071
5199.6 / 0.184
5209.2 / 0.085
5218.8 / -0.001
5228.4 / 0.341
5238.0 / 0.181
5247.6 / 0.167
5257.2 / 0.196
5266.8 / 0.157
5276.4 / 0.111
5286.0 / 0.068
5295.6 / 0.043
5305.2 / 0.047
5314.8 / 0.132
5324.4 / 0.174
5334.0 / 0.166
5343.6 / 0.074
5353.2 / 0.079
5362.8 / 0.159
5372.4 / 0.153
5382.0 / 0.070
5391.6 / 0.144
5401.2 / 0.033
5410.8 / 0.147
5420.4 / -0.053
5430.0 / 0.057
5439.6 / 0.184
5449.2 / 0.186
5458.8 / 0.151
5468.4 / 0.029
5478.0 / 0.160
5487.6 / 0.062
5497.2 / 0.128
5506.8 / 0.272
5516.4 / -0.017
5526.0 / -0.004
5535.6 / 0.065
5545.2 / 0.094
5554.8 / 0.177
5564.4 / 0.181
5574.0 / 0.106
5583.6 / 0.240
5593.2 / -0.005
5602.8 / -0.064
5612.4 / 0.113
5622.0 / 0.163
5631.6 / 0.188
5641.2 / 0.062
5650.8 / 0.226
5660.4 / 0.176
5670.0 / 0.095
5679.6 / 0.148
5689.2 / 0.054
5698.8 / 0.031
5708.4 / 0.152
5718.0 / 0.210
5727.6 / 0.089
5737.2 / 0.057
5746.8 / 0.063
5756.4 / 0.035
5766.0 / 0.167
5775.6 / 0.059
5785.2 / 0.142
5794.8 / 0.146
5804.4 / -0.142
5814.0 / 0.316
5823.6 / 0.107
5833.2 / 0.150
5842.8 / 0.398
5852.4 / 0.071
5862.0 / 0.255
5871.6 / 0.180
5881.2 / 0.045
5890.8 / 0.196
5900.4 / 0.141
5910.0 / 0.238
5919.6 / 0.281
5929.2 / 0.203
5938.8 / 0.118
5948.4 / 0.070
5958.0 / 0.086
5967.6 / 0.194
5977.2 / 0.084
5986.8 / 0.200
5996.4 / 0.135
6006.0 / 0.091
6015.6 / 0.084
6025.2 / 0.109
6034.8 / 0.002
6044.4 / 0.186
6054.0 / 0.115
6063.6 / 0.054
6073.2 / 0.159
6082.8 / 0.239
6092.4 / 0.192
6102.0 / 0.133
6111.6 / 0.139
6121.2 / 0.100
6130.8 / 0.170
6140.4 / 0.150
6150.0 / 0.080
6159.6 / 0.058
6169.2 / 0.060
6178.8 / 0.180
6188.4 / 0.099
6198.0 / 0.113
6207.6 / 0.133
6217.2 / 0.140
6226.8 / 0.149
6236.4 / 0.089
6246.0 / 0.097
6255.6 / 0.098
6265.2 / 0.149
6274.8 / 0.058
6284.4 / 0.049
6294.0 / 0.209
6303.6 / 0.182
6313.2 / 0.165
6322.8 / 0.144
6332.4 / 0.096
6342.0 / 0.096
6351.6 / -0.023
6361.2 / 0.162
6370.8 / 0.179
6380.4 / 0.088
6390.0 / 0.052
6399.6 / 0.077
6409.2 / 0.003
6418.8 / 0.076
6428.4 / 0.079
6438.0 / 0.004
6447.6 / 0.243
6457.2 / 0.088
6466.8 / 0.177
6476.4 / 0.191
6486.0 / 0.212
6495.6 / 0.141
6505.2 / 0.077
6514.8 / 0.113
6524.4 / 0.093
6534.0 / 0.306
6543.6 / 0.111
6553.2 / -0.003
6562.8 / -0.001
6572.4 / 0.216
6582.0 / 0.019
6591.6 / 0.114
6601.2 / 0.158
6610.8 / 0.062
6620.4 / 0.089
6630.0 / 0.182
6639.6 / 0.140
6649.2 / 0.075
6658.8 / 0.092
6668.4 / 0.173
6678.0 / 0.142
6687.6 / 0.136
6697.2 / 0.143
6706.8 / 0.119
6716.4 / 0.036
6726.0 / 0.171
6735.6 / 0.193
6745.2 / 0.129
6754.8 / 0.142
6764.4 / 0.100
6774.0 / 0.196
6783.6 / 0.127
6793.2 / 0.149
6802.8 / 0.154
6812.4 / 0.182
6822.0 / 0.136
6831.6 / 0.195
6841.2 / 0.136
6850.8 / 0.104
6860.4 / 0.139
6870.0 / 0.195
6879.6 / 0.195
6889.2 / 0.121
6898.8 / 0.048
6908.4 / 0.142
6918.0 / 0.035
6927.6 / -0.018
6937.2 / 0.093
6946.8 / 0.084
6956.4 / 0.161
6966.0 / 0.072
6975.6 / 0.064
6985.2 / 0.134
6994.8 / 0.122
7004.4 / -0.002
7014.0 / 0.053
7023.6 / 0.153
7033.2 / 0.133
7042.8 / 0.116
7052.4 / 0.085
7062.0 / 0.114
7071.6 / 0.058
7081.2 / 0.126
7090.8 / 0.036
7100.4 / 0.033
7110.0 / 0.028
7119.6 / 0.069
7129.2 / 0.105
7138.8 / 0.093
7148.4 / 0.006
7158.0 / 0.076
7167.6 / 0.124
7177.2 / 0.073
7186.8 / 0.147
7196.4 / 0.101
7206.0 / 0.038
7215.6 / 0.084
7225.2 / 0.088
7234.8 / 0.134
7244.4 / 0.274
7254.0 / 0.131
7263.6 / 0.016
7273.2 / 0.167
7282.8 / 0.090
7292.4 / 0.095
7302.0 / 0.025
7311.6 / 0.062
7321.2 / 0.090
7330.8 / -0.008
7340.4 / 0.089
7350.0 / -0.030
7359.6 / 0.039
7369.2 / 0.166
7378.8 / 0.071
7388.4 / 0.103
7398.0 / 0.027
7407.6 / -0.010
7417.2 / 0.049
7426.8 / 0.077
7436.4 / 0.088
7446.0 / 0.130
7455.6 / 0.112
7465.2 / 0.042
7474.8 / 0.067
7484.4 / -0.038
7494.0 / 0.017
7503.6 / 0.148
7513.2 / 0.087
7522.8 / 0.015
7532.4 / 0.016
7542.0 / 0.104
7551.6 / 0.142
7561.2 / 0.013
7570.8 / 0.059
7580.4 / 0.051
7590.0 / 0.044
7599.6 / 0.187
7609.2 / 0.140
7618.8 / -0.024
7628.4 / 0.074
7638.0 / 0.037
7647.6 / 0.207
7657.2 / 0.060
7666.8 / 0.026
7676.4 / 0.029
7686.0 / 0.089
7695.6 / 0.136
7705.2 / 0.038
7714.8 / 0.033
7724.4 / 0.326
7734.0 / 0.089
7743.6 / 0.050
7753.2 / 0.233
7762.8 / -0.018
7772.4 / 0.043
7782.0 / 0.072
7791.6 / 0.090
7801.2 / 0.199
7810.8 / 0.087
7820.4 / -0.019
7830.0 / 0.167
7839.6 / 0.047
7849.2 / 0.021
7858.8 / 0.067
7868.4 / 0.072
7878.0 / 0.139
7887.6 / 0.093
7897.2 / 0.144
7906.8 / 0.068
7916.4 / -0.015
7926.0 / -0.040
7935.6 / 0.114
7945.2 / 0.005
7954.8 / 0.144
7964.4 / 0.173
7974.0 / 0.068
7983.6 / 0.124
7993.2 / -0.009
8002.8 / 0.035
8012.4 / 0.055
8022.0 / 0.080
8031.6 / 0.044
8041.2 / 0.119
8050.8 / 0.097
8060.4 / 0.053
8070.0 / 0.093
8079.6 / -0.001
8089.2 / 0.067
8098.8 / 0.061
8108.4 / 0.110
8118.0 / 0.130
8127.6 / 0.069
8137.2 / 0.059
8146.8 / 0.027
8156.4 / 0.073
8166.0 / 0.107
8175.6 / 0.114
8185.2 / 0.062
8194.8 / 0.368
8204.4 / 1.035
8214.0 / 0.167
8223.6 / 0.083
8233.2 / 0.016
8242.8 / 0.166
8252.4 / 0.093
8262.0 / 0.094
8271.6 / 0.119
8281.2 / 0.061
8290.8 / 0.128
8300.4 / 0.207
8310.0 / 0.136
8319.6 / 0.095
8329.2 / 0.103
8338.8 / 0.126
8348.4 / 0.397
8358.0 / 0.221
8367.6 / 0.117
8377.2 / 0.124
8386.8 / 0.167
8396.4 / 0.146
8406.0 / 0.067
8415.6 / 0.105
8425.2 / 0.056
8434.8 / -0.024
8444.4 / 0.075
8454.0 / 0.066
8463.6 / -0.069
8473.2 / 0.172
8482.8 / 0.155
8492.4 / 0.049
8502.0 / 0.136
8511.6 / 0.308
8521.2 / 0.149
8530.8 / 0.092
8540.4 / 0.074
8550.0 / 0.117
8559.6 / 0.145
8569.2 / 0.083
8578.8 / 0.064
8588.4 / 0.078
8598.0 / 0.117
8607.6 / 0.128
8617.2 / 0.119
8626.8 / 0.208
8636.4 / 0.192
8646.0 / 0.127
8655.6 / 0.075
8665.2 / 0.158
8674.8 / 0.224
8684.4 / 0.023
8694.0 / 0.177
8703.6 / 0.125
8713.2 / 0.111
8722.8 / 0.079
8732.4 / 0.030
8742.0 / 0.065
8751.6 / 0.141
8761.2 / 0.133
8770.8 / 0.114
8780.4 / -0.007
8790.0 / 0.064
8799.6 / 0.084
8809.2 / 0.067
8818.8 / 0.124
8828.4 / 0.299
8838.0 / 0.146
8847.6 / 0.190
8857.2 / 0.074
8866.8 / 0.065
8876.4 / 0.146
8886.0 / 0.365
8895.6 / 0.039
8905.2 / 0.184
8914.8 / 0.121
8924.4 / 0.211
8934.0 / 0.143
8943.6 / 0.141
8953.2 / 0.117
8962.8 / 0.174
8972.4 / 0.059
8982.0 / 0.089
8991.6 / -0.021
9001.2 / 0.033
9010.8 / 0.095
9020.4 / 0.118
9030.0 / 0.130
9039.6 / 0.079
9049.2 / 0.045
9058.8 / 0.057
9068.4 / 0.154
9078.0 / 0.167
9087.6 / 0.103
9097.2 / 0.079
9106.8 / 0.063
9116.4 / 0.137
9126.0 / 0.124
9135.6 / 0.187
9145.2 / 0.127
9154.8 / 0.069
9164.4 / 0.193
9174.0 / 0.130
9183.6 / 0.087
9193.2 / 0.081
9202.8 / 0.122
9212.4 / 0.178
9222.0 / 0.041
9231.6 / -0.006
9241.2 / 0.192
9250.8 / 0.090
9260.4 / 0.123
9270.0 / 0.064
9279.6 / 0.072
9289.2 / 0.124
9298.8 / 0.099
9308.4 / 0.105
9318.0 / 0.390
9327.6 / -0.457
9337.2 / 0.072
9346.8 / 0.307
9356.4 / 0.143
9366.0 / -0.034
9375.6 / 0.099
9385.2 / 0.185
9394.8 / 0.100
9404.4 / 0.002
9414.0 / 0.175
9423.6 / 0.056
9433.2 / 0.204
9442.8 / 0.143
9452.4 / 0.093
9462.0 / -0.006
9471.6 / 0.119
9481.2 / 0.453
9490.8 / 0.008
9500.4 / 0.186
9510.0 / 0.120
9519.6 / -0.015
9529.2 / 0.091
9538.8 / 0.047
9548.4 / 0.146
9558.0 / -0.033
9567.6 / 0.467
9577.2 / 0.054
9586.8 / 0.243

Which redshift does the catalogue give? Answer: 1.200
